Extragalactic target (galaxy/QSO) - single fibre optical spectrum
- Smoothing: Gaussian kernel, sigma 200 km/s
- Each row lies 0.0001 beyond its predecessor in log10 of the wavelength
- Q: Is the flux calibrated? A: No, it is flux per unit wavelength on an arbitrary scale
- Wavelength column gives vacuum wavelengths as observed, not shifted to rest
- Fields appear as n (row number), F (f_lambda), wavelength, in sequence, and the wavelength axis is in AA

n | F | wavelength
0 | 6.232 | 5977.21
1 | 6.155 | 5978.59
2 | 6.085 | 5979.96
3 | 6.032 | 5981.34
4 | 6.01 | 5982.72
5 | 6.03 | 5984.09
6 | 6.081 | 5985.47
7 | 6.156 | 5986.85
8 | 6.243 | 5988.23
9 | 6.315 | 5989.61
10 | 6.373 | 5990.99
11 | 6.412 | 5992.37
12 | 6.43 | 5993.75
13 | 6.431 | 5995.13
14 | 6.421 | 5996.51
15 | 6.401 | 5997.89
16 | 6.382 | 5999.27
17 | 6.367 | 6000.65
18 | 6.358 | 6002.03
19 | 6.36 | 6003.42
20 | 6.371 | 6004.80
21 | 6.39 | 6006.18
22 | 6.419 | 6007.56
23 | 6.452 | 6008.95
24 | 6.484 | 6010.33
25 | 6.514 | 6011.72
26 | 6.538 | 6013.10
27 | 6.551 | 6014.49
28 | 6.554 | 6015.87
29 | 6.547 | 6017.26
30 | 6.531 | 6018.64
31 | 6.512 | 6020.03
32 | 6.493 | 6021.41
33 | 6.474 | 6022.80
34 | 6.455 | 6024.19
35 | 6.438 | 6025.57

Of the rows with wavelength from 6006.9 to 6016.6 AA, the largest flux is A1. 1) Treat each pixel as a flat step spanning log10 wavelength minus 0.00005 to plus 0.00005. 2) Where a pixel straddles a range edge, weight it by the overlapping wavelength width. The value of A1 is 6.554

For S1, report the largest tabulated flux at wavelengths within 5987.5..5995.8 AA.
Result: 6.431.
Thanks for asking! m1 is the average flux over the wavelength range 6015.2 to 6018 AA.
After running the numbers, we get 6.55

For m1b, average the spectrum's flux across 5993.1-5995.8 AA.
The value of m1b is 6.43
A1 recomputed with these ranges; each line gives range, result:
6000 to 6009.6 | 6.452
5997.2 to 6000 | 6.401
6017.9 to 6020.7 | 6.531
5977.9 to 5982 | 6.155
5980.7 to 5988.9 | 6.243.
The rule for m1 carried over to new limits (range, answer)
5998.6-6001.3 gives 6.38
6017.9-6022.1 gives 6.52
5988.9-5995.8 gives 6.39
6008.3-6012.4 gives 6.48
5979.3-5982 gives 6.05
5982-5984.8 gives 6.03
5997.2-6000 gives 6.4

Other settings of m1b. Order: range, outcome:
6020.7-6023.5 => 6.48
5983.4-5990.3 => 6.17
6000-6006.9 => 6.37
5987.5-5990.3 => 6.27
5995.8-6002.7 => 6.39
